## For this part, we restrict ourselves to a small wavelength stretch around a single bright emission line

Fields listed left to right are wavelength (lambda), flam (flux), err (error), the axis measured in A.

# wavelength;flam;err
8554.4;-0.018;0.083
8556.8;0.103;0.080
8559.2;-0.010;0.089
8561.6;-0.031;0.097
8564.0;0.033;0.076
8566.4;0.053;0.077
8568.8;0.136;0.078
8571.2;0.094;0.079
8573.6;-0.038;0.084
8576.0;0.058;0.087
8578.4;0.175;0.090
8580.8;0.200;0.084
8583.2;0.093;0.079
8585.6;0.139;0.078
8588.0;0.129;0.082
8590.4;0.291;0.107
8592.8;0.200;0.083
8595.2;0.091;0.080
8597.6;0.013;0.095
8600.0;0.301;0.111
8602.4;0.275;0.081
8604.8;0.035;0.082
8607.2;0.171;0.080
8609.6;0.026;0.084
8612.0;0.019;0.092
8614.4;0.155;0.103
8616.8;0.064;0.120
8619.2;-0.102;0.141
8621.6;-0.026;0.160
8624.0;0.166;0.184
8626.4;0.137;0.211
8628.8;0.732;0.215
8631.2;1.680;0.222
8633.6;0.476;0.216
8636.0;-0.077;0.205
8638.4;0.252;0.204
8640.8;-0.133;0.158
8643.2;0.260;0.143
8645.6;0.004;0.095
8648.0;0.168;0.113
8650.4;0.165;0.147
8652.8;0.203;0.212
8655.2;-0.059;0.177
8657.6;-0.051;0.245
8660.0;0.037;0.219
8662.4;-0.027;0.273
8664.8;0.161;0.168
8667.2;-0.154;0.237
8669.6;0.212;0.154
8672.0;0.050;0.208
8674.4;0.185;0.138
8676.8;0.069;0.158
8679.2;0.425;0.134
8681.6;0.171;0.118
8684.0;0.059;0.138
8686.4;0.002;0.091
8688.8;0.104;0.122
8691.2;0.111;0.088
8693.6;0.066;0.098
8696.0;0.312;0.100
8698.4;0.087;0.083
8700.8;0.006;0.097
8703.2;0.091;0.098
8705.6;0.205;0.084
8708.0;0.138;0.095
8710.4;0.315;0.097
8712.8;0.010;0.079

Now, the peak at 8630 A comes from H-beta 4861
